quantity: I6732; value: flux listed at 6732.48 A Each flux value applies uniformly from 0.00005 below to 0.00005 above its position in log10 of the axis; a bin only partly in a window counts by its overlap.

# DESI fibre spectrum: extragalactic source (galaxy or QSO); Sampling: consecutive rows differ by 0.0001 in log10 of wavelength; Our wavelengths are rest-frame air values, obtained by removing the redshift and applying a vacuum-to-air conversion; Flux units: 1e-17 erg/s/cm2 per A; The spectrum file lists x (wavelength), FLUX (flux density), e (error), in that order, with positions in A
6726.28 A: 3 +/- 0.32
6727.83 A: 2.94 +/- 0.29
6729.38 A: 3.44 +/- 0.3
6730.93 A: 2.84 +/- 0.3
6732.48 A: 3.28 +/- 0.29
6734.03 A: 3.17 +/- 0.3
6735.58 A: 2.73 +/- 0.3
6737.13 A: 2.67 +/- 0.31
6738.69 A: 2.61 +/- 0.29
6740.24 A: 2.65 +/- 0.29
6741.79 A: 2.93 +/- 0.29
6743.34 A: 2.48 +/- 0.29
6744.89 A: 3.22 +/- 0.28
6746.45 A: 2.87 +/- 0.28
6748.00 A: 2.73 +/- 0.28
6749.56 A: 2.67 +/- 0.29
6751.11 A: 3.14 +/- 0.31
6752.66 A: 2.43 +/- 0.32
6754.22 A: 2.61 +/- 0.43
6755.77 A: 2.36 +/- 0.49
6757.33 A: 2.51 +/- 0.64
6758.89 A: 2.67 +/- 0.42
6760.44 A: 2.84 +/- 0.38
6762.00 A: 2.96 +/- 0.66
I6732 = 3.28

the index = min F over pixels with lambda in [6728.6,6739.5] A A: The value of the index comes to 2.61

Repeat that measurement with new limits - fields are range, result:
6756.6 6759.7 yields 2.51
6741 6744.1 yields 2.48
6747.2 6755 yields 2.43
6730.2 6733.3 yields 2.84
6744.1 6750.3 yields 2.67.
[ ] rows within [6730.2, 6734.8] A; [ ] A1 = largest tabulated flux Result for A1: 3.28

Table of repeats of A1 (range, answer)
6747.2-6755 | 3.14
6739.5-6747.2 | 3.22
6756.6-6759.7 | 2.67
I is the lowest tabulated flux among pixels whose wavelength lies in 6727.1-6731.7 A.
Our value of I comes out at 2.84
